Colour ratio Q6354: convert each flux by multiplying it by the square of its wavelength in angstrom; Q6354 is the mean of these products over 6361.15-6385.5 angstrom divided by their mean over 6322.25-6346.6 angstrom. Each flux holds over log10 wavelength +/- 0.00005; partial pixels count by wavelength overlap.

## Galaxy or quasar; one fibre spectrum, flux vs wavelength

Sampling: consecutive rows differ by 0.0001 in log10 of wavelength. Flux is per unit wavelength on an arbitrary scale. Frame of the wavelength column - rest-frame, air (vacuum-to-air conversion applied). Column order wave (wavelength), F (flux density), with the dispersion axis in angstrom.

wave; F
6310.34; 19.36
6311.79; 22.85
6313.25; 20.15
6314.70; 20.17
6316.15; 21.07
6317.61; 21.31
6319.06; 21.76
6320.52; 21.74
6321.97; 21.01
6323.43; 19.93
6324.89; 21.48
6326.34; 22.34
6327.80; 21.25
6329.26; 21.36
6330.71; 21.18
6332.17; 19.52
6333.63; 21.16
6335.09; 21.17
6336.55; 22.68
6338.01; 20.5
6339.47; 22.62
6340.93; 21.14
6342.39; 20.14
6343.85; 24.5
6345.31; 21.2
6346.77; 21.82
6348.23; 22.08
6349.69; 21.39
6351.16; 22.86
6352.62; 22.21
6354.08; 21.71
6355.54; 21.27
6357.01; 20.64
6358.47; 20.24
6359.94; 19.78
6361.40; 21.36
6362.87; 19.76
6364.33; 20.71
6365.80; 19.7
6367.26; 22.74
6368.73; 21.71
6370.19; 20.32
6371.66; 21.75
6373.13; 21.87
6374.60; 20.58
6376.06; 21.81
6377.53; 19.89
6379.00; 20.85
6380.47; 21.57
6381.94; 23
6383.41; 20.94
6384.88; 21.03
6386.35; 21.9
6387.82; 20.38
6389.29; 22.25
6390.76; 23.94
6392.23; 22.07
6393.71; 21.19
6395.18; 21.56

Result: 1.0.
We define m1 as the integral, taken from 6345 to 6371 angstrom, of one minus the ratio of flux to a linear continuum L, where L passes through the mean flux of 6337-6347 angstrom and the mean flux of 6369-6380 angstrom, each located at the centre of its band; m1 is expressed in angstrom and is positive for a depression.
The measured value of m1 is 0.2 angstrom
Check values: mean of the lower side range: 21.7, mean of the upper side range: 21.1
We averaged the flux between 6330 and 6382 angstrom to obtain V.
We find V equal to 21.3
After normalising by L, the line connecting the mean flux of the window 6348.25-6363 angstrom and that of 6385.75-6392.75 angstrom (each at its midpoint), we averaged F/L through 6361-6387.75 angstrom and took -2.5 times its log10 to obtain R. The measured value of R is 0.028 mag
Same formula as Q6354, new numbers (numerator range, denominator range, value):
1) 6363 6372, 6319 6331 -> 1.00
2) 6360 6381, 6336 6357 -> 0.97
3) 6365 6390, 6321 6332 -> 1.02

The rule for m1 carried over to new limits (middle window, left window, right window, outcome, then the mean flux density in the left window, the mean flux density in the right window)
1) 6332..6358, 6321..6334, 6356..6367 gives -1.12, 21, 20.4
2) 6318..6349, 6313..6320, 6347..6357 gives -0.11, 21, 21.8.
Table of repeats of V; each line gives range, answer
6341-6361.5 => 21.5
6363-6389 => 21.2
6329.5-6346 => 21.4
